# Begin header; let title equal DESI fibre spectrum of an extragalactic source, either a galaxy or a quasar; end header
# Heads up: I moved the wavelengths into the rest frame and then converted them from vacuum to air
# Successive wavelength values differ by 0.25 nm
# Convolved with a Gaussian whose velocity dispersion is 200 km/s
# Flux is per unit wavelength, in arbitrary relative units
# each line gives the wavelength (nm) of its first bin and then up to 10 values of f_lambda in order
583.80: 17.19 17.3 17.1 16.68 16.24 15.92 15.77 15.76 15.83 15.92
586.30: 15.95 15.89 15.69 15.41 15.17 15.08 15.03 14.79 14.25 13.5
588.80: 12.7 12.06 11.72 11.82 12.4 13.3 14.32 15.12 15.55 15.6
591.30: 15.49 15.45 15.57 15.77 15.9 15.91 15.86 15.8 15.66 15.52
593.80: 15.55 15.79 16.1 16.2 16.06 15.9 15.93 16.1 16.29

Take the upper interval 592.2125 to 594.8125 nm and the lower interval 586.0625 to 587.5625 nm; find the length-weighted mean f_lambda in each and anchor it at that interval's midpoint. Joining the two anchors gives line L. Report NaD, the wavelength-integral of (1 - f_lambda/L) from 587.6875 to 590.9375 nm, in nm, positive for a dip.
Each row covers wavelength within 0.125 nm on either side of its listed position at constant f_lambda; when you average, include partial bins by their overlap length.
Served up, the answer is 0.44 nm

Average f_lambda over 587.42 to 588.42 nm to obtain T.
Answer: 14.8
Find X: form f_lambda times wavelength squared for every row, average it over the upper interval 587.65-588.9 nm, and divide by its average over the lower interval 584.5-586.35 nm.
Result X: 0.9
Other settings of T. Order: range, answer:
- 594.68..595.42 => 16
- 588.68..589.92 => 12.1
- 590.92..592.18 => 15.6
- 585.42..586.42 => 15.9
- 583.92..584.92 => 16.8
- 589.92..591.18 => 14.8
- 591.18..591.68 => 15.5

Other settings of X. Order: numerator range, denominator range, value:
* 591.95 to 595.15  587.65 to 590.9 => 1.18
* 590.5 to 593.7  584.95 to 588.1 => 1.02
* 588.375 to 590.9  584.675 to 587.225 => 0.85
